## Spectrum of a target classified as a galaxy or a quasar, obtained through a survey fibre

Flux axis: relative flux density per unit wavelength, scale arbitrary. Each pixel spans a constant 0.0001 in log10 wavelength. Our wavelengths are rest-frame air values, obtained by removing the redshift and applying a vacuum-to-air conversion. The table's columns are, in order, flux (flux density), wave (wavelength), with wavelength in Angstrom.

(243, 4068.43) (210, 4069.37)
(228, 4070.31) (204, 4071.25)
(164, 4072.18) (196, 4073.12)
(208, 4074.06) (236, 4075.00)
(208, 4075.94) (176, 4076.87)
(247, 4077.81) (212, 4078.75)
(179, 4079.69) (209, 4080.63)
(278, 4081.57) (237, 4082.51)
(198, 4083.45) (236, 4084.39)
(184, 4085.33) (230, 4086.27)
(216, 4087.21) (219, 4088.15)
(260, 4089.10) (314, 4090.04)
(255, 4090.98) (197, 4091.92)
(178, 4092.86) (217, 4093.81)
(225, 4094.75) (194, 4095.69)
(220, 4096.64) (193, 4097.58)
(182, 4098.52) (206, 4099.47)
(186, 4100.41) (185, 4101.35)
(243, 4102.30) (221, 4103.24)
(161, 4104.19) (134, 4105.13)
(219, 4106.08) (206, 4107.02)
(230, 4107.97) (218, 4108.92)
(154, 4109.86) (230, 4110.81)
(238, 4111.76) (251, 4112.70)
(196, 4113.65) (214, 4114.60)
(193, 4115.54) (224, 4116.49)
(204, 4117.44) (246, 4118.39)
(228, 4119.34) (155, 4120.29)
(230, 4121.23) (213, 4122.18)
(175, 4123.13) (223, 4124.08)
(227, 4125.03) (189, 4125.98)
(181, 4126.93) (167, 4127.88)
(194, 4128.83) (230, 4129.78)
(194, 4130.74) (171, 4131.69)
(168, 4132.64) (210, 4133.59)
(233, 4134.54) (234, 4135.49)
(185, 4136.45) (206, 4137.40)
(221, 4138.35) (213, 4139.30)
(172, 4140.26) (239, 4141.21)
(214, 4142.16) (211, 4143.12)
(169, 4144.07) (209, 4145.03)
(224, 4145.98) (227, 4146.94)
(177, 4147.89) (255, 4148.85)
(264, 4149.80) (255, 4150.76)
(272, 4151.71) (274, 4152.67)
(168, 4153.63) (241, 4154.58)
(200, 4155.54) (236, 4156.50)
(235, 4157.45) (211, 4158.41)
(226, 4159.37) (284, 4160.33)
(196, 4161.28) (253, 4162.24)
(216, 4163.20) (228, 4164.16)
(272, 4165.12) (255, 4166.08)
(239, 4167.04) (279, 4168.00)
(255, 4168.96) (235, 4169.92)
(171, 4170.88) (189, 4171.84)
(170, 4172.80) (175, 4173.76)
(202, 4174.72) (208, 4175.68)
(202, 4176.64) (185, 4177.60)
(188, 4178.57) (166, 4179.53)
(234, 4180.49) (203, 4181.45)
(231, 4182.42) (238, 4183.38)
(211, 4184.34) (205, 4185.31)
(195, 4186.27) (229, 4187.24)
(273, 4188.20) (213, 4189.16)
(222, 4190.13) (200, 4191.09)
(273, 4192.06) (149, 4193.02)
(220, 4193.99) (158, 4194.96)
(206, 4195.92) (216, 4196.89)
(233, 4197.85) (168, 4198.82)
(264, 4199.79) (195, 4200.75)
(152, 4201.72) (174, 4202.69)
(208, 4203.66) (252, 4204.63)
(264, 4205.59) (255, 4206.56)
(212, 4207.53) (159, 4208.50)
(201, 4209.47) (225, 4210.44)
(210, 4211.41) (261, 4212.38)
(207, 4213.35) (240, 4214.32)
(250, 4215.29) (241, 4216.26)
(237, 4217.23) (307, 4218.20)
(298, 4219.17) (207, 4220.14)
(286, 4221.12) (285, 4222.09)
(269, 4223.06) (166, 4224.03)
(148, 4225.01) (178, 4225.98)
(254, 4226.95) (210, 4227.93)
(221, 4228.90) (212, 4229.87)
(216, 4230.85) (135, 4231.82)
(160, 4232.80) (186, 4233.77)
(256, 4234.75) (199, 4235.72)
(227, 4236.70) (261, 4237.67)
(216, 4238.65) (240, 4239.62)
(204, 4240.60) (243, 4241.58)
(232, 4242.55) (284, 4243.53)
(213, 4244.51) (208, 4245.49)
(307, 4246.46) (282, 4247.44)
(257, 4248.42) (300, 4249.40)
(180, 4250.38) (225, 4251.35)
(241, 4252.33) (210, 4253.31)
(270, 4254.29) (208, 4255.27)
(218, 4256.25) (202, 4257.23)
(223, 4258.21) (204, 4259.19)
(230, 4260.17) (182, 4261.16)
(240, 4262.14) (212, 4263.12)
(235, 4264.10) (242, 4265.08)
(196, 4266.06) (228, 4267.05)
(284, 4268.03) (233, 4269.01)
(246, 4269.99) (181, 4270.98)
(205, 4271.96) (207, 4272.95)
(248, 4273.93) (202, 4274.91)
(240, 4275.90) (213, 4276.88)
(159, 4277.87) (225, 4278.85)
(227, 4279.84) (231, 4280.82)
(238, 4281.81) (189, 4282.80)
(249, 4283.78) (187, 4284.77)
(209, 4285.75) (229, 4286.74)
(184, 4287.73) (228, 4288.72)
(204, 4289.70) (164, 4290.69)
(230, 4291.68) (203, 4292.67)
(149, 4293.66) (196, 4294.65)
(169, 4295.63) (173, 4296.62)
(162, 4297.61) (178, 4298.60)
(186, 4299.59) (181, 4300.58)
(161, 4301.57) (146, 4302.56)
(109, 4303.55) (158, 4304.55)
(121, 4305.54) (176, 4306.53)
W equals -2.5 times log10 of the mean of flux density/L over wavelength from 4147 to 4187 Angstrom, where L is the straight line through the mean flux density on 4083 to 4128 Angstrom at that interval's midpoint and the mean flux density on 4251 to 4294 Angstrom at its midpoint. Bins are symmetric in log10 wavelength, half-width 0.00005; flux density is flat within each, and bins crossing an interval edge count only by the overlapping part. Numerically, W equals -0.05 mag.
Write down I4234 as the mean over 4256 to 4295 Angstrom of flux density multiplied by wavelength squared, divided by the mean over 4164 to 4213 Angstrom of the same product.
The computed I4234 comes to 1.04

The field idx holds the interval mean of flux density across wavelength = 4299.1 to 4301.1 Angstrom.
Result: 183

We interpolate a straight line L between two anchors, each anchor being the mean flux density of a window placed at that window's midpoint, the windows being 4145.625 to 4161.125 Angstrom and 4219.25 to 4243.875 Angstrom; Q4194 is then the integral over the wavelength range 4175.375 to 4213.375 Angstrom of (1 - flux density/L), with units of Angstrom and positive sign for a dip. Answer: 2.5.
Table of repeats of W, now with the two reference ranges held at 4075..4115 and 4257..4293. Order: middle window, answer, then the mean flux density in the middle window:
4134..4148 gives 0.02 mag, 210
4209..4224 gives -0.14 mag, 246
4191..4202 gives 0.06 mag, 204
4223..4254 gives -0.03 mag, 223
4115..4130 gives 0.05 mag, 205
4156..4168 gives -0.12 mag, 239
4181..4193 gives -0.03 mag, 222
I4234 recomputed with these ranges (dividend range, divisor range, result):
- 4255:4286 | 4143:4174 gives 1.02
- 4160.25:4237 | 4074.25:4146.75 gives 1.08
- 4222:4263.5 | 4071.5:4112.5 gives 1.13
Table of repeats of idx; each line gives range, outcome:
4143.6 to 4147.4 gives 207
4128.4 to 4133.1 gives 191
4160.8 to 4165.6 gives 233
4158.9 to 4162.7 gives 240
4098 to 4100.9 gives 192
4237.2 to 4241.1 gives 230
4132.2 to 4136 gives 211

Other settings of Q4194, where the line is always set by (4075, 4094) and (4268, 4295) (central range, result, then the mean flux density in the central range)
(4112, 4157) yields 1.53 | 213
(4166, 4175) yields 0.10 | 216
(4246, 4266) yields -1.81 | 232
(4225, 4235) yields 0.74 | 199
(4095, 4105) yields 1.11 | 198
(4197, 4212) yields 0.29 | 212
